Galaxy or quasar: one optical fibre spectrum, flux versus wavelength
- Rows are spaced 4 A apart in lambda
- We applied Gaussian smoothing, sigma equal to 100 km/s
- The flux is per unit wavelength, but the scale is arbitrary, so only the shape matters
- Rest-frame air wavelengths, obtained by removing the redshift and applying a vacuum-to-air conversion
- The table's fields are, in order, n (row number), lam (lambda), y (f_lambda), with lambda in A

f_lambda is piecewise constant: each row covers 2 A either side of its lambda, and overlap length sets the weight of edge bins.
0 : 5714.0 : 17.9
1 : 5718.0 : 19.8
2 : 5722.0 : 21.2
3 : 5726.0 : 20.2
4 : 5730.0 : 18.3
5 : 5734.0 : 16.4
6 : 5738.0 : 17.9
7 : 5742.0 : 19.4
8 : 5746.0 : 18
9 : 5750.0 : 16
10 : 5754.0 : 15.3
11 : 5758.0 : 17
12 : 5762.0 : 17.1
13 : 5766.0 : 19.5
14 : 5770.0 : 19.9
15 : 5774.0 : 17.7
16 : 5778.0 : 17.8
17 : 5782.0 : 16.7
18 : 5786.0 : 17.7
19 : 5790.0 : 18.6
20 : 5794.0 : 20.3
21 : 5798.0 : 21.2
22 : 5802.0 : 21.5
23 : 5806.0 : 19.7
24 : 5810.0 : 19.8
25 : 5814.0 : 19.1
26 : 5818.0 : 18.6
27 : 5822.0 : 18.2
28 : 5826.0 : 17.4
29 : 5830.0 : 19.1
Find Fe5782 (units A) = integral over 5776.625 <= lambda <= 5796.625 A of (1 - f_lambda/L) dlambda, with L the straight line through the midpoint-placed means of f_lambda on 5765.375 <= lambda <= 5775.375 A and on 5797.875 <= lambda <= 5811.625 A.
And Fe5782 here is 1.43 A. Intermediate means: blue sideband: 19.1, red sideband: 20.5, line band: 18.3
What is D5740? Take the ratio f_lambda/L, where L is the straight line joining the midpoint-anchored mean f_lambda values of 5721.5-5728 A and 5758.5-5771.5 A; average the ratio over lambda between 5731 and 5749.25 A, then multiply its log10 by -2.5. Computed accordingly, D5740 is 0.12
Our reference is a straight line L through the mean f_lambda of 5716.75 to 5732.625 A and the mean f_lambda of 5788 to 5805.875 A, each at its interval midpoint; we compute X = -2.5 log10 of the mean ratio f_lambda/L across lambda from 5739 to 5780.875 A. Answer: 0.13 mag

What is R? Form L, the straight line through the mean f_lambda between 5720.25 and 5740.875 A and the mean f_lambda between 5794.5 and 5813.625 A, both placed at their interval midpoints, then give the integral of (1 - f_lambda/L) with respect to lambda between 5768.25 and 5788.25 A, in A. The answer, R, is 1.91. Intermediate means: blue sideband 18.8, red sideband 20.4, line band 17.9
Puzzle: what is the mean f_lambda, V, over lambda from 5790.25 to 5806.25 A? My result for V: 20.6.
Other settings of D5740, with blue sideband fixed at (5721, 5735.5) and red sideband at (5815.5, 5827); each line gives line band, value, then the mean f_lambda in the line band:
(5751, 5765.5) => 0.120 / 16.7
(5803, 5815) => -0.083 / 19.7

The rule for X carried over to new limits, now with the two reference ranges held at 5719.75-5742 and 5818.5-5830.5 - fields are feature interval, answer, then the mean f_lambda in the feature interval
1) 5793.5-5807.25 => -0.13 mag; 20.8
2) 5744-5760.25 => 0.13 mag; 16.6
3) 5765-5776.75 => -0.02 mag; 18.9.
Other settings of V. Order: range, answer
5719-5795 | 18.2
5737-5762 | 17.2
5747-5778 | 17.5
